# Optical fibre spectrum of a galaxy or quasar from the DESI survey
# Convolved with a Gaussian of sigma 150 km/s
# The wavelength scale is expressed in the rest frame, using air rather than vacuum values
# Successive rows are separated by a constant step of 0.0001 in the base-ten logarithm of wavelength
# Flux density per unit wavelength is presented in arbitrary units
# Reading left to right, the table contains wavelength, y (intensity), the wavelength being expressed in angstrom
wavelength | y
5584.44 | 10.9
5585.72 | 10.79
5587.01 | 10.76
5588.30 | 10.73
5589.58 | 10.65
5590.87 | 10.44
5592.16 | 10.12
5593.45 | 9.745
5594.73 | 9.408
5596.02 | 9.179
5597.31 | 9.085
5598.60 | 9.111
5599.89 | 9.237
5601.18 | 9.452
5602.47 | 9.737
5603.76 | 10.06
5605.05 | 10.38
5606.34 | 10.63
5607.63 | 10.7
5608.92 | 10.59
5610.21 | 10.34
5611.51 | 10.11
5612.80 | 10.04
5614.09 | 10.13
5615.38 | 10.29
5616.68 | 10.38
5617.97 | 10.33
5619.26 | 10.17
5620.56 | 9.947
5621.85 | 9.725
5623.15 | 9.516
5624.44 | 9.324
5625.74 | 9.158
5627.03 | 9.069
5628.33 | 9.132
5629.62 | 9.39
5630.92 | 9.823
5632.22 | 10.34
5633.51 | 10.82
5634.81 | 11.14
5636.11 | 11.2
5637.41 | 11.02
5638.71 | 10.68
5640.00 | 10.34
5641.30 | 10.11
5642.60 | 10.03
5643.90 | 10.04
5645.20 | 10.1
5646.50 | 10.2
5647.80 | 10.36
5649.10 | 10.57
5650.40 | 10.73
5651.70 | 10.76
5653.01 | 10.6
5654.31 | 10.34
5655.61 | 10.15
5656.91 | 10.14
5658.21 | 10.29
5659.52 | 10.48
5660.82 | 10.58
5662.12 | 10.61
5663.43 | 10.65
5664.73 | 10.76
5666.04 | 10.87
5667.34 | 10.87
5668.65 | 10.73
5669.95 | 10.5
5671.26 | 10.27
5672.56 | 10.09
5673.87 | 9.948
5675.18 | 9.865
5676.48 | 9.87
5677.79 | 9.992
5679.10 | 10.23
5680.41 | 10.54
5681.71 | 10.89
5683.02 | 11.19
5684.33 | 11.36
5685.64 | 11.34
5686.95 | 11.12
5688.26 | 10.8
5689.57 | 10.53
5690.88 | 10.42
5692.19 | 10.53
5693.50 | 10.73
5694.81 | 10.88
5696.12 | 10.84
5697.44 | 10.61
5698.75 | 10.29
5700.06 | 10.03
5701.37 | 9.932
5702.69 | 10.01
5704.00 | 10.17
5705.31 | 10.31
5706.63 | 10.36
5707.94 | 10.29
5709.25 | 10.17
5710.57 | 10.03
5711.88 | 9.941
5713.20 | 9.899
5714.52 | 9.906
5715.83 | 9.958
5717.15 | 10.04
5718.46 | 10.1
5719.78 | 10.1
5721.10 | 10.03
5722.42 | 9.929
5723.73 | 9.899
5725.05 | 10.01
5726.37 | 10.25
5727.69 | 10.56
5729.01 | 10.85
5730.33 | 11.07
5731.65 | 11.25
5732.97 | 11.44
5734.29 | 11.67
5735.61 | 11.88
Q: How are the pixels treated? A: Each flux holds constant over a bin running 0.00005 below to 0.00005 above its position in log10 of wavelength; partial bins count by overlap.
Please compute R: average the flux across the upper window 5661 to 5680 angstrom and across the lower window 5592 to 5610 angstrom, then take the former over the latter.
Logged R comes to 1.06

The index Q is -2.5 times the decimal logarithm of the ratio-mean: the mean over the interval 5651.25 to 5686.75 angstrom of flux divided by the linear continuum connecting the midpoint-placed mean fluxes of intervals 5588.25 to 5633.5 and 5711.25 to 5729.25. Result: -0.06 mag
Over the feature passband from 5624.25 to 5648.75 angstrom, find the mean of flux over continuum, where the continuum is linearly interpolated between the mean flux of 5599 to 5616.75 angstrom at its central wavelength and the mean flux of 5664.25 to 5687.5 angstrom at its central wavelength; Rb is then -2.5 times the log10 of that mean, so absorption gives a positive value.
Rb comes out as 0.02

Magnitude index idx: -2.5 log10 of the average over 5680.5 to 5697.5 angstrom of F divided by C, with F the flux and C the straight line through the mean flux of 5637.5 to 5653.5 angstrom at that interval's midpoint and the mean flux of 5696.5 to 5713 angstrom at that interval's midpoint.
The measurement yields -0.06 mag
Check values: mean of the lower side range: 10.4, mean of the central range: 10.9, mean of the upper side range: 10.2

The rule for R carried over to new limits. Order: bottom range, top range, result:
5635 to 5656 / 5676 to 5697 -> 1.02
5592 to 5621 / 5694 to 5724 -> 1.02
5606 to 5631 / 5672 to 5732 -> 1.04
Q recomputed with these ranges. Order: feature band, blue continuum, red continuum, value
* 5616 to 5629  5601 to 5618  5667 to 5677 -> 0.06 mag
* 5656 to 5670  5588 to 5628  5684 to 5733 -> -0.04 mag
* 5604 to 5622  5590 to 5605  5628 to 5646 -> -0.04 mag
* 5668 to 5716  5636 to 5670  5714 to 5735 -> 0.01 mag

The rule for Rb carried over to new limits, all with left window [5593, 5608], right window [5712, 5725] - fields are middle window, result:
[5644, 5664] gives -0.063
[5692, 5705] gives -0.049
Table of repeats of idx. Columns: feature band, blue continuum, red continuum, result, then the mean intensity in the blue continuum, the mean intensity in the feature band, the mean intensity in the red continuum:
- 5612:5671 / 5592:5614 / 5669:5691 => -0.01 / 9.88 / 10.3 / 10.5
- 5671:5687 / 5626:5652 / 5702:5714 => -0.03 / 10.3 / 10.5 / 10.1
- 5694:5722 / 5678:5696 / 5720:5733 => 0.05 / 10.8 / 10.2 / 10.5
